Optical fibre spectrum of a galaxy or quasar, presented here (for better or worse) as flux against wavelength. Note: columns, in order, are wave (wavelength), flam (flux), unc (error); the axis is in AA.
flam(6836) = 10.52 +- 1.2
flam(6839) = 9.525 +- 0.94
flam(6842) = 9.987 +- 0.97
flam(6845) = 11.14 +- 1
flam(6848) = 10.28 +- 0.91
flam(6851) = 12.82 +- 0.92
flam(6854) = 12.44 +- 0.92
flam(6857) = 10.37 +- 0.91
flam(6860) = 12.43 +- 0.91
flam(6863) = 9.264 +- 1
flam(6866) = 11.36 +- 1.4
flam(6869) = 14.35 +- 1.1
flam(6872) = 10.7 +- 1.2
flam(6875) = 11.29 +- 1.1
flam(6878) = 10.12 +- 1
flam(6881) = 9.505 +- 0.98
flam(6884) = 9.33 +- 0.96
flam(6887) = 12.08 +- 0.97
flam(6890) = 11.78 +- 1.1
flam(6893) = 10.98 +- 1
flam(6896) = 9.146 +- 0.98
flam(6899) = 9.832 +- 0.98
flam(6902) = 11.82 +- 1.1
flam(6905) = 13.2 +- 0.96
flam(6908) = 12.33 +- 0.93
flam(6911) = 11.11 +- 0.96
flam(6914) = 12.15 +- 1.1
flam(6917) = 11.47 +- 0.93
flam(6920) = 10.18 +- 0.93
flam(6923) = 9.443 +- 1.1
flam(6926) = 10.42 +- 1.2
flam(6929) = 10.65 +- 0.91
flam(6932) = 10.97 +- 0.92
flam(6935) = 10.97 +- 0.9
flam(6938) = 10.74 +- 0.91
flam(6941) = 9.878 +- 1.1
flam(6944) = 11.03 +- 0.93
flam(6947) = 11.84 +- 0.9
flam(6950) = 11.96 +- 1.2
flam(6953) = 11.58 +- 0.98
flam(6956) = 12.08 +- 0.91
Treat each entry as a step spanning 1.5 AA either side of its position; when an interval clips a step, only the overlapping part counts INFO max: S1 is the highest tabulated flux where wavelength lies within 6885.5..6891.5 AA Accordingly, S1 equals 12.08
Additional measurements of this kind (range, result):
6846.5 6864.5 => 12.82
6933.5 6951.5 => 11.96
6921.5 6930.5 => 10.65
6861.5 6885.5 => 14.35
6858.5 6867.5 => 12.43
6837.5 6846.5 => 11.14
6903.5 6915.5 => 13.2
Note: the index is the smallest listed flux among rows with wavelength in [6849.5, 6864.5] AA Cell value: 9.264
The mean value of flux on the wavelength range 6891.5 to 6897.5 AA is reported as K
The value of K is 10.1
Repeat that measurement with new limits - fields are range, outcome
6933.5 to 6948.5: 10.9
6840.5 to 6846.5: 10.6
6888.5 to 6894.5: 11.4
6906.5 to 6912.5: 11.7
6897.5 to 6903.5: 10.8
